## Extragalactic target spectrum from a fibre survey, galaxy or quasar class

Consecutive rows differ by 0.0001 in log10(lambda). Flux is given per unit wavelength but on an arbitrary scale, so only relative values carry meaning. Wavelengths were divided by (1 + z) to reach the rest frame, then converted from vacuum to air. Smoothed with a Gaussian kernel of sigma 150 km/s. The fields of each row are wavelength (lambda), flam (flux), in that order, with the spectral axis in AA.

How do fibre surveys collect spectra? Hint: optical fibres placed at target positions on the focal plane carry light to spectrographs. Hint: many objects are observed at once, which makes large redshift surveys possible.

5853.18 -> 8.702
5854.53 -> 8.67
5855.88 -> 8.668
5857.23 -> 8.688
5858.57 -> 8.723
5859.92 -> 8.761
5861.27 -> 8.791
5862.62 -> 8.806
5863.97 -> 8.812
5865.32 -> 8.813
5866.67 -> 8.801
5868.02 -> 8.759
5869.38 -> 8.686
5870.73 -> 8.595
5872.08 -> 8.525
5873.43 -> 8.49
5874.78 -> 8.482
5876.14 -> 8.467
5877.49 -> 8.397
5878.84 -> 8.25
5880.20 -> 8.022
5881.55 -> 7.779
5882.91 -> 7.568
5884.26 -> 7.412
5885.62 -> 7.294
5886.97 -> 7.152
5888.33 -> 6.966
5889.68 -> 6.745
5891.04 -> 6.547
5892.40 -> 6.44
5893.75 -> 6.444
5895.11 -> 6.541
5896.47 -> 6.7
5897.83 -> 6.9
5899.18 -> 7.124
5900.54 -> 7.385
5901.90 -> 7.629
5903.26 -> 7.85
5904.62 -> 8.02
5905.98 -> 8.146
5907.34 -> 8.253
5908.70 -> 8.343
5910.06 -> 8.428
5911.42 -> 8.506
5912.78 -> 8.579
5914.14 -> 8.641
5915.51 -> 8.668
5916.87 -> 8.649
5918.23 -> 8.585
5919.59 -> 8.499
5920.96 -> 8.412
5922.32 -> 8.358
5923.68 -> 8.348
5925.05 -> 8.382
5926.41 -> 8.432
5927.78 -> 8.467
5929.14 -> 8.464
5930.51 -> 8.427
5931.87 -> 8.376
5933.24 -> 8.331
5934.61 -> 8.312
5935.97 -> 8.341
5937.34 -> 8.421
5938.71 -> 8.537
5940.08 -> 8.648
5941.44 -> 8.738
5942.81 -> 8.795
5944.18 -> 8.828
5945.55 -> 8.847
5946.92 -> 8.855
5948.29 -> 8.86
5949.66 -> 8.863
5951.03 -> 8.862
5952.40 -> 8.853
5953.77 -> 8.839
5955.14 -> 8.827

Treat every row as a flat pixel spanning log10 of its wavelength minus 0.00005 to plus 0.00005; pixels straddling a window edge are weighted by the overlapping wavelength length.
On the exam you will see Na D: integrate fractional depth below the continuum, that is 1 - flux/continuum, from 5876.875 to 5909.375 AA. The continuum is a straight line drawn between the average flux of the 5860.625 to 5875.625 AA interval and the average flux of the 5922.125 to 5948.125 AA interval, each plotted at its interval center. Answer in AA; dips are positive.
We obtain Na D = 4.6 AA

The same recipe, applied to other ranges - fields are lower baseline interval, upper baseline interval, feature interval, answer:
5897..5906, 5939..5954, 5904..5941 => -1.4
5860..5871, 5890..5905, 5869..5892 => 0.4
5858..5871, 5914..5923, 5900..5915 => 0.7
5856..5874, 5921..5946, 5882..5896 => 2.8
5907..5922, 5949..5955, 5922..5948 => 0.5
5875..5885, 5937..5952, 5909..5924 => -0.2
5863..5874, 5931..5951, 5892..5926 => 2.9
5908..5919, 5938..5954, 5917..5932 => 0.3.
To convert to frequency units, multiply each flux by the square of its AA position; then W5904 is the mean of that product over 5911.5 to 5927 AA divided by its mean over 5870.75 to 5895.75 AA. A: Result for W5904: 1.1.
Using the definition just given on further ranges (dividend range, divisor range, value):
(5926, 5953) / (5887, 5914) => 1.17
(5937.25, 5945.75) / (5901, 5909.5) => 1.10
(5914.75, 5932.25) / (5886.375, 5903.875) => 1.23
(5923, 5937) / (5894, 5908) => 1.14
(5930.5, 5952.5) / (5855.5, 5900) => 1.12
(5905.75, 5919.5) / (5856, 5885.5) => 1.02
